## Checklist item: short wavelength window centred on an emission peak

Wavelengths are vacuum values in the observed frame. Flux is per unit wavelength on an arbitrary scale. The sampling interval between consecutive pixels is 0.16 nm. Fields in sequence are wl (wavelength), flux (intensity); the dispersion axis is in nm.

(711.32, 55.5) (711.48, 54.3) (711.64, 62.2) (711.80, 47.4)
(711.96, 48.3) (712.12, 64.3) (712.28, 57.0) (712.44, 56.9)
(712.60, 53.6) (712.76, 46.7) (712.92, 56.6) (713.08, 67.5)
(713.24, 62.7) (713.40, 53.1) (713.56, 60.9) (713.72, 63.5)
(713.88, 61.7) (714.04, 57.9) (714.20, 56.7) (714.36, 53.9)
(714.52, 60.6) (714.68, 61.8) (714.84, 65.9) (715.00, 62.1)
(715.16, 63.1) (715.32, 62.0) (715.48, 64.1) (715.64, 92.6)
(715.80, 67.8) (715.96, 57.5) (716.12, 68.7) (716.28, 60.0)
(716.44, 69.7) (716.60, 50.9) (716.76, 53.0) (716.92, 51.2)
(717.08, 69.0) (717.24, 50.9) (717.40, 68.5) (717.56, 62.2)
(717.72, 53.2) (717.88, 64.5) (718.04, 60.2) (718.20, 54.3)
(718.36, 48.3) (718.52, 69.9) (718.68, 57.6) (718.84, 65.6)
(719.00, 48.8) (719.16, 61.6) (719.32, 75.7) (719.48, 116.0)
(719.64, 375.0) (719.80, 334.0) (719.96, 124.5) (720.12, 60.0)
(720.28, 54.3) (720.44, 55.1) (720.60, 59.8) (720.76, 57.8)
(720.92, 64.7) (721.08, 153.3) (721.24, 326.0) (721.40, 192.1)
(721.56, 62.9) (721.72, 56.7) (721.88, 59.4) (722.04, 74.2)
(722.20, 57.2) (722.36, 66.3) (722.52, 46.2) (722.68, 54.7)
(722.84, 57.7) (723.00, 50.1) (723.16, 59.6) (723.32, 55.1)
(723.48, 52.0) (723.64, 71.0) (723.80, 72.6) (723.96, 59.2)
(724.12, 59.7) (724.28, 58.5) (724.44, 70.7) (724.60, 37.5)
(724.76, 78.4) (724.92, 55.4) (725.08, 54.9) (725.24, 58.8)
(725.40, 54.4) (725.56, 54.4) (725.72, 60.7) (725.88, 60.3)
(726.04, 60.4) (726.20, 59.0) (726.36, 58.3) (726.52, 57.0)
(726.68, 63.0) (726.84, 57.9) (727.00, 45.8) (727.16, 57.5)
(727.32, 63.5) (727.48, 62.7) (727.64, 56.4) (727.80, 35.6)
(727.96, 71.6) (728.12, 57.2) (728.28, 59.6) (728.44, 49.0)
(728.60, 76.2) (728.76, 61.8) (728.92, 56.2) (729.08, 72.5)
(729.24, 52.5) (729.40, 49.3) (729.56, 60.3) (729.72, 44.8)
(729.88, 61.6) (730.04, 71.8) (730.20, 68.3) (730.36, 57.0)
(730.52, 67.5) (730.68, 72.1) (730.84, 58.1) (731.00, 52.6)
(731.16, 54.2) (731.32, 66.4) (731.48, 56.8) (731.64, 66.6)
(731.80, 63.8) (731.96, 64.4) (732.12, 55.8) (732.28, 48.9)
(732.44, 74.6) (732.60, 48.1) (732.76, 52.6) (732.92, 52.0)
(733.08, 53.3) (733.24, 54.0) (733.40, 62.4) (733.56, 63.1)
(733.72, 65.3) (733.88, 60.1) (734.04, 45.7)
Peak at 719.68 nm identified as [S II] 6716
